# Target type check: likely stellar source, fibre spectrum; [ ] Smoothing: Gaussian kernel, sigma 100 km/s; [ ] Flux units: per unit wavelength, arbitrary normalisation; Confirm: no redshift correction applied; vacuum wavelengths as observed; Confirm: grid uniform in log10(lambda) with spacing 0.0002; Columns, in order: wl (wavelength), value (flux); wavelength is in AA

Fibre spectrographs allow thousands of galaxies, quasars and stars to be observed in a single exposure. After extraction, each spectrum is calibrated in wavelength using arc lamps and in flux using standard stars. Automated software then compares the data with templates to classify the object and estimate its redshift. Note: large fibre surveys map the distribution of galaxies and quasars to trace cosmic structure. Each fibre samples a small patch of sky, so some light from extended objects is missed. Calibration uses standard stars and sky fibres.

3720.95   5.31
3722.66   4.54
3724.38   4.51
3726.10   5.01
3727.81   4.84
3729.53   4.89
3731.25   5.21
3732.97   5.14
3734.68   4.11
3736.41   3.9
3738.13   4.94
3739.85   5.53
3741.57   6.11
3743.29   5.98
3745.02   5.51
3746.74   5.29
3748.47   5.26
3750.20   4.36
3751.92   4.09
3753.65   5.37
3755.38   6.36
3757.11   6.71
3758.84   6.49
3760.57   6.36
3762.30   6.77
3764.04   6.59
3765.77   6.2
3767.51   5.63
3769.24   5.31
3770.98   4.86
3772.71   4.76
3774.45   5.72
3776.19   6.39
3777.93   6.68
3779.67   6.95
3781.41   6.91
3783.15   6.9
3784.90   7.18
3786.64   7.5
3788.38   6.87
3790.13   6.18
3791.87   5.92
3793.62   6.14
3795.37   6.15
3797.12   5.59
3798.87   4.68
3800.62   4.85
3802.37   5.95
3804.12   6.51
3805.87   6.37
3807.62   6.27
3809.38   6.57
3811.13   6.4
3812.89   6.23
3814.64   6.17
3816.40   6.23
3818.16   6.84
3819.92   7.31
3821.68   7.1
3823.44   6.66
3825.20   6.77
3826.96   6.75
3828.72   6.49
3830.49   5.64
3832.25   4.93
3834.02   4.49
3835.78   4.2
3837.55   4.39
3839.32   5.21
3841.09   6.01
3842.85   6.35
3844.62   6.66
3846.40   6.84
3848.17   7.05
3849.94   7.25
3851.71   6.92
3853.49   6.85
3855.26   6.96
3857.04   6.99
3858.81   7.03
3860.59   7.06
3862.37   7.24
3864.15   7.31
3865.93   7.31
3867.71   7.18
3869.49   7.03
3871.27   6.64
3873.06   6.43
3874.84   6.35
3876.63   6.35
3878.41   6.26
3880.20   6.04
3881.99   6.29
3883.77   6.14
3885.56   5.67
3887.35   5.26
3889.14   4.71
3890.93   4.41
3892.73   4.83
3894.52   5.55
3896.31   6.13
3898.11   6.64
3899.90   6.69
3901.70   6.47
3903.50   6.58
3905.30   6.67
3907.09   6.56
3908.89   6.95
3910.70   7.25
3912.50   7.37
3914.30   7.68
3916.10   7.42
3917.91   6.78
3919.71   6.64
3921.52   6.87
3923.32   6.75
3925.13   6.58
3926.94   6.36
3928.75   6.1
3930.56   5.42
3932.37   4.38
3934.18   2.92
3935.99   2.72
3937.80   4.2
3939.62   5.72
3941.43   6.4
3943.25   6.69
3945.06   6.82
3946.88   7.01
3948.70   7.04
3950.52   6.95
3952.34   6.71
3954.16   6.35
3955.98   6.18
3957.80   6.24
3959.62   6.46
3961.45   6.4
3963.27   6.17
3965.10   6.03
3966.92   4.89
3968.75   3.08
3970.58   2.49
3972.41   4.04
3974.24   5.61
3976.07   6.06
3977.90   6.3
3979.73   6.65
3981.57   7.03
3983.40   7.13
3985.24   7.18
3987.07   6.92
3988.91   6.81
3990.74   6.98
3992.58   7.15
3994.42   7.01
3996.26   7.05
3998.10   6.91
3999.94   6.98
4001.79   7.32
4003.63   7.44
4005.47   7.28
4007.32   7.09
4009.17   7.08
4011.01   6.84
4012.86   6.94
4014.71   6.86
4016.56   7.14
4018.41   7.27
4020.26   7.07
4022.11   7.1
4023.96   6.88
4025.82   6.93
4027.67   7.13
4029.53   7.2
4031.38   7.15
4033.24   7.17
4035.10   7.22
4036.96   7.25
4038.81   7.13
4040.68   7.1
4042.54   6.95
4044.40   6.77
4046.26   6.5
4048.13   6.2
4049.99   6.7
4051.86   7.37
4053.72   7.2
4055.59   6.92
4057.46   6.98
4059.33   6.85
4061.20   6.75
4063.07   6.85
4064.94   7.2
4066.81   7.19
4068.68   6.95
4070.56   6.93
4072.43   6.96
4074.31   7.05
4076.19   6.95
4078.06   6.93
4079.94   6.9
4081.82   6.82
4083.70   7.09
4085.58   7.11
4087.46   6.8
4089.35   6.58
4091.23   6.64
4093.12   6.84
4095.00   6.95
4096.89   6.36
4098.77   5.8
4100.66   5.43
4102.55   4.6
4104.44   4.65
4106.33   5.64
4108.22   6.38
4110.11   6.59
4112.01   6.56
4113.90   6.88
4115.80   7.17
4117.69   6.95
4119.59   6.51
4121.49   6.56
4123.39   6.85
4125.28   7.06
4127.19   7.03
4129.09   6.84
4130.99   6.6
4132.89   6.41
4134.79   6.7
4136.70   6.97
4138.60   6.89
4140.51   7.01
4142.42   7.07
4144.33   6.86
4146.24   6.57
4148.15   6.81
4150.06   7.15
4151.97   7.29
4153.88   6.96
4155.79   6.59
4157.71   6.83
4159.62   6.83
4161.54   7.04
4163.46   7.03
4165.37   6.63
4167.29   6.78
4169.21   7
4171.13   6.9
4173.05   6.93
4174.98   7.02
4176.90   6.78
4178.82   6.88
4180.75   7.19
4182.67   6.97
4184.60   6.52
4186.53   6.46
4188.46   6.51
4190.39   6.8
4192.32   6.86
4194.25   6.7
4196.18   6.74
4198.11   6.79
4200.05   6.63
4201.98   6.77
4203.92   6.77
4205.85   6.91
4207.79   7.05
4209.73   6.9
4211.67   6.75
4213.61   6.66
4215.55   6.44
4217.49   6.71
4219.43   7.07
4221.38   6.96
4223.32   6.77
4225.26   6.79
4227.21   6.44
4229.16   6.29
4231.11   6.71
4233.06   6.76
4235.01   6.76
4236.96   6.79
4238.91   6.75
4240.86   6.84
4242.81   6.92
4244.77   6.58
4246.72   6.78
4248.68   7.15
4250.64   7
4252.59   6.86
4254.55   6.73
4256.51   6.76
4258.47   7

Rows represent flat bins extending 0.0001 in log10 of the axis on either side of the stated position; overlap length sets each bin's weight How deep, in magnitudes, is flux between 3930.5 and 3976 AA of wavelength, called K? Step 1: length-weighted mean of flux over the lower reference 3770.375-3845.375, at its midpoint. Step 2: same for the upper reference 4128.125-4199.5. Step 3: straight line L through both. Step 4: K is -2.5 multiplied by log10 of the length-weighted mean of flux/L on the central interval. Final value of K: 0.17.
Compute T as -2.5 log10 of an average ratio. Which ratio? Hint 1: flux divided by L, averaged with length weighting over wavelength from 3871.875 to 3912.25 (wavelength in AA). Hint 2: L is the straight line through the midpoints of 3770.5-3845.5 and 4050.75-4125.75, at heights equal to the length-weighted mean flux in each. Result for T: 0.03 mag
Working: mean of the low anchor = 6.12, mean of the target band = 6.13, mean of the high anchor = 6.67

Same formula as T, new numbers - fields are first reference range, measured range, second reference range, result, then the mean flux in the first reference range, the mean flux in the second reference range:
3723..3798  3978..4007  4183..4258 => -0.128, 5.74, 6.76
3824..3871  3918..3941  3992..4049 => 0.224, 6.43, 7.03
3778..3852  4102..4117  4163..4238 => 0.092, 6.25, 6.78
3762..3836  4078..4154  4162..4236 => 0.005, 6.17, 6.78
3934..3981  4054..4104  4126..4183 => -0.046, 5.67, 6.89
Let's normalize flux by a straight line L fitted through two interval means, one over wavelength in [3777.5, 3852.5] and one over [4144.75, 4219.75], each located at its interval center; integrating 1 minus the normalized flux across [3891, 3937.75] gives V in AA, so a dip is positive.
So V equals 2.2 AA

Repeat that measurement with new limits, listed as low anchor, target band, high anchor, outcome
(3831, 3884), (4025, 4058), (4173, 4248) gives -2.0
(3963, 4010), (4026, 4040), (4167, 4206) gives -1.6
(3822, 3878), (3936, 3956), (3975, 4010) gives 1.7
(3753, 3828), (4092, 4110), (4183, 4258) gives 2.0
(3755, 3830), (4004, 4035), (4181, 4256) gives -2.5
